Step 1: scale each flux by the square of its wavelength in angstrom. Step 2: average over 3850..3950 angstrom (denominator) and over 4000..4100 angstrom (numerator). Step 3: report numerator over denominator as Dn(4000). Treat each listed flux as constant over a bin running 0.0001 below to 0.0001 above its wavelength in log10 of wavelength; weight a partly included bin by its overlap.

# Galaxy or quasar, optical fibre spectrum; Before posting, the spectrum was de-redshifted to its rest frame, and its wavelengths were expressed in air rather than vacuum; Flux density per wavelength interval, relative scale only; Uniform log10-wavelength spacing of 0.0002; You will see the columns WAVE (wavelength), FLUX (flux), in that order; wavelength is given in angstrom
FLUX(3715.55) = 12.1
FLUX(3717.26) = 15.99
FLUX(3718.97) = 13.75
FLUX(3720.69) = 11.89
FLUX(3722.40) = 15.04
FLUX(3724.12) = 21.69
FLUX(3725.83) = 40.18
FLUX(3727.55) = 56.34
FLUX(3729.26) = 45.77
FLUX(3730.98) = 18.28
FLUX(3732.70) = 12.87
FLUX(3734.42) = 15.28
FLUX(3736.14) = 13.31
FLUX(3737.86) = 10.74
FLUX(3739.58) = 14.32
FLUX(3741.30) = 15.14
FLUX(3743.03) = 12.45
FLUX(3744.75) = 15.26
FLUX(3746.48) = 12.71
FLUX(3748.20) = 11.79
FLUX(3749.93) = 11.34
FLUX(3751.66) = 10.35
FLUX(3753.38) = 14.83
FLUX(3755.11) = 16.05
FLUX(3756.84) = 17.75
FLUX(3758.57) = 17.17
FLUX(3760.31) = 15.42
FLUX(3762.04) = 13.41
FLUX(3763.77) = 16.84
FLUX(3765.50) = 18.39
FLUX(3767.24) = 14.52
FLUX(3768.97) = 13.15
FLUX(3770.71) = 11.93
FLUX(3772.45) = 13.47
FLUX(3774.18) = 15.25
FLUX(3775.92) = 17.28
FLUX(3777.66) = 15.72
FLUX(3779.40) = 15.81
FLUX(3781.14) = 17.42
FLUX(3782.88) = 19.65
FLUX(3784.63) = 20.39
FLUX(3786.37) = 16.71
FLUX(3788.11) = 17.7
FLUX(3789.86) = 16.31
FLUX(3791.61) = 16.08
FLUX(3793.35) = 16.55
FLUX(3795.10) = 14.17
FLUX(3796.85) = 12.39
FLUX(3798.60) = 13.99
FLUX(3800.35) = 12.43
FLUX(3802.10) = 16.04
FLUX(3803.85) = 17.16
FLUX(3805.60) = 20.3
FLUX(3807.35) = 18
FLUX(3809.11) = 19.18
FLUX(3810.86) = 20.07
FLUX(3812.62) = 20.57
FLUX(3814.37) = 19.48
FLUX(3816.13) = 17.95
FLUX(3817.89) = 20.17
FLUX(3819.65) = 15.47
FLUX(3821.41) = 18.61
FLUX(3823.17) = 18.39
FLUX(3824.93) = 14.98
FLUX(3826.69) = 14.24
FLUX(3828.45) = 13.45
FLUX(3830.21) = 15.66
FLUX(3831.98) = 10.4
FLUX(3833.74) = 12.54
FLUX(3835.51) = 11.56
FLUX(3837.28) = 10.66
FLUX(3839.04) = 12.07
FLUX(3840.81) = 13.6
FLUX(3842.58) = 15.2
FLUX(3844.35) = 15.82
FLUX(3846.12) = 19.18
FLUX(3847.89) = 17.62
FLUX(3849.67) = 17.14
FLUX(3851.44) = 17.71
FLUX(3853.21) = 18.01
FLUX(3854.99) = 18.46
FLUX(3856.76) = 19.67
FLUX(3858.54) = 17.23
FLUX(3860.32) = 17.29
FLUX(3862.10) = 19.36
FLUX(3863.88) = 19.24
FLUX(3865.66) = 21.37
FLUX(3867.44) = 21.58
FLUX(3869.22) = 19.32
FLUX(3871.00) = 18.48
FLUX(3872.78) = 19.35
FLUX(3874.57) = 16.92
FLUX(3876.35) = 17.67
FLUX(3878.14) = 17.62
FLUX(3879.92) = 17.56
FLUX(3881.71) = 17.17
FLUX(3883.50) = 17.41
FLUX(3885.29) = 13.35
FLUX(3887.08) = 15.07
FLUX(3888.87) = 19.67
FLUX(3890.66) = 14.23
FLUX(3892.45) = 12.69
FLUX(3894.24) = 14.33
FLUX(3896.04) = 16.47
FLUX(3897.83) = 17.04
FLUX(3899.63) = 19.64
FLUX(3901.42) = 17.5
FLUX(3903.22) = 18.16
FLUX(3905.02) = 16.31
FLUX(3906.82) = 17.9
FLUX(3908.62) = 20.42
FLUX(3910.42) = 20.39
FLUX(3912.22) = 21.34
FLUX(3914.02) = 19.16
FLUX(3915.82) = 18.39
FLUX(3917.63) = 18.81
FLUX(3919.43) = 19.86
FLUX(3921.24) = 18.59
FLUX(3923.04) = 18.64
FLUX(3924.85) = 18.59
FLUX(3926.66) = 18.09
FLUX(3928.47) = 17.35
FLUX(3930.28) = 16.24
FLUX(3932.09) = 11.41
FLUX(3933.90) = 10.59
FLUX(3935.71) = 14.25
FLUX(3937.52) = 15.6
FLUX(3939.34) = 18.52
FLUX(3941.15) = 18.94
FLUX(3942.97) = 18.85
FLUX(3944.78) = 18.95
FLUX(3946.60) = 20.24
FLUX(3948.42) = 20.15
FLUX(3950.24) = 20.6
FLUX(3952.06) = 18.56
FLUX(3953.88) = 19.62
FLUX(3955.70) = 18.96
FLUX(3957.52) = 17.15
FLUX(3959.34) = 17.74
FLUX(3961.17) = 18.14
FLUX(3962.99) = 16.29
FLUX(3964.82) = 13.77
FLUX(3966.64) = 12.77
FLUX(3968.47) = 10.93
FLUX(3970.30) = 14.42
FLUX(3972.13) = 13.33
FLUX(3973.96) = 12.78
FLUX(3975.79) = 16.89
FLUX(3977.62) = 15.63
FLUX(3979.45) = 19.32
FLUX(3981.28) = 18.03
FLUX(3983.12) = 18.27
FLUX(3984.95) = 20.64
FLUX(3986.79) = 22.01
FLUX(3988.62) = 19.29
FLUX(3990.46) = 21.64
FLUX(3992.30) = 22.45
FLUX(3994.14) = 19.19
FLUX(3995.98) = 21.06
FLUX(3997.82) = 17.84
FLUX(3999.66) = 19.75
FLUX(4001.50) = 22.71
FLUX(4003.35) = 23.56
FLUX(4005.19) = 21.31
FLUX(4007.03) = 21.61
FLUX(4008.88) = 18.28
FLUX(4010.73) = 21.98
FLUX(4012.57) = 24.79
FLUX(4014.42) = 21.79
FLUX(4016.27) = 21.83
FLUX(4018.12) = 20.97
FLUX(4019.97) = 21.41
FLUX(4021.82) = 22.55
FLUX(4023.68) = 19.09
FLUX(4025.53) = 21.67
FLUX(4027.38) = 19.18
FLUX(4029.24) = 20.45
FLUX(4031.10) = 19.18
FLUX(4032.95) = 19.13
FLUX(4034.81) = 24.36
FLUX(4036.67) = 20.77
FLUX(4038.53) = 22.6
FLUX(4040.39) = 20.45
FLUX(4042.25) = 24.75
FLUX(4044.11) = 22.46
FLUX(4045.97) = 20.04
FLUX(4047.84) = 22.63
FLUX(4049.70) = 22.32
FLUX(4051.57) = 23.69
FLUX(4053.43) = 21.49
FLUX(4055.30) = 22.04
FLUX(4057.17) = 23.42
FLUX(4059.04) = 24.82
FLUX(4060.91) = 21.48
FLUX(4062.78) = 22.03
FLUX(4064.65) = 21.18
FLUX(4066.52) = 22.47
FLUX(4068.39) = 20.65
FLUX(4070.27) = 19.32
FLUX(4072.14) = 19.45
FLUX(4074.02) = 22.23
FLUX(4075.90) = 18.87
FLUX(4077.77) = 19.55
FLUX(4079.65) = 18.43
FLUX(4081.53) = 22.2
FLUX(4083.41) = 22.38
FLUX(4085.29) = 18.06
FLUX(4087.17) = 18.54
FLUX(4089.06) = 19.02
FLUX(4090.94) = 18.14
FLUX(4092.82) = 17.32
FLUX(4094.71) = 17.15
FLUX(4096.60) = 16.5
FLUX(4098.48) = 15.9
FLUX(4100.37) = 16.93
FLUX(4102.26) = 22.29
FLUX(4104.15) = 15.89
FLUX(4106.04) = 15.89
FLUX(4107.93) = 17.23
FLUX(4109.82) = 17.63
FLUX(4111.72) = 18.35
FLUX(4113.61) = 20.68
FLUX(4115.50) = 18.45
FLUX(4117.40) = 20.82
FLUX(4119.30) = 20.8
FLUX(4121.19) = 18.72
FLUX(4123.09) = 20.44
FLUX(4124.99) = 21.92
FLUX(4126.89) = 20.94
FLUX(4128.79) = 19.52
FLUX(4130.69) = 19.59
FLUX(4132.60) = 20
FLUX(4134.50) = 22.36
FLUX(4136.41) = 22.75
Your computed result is 1.3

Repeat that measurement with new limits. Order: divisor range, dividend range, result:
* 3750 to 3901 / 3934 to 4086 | 1.32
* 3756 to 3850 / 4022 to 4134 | 1.45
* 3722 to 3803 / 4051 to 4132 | 1.36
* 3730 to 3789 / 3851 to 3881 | 1.30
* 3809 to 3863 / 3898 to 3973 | 1.11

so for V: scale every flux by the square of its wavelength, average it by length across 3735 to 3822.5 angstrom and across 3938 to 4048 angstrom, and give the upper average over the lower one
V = 1.38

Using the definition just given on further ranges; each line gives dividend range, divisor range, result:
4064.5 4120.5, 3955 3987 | 1.24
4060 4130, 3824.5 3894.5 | 1.33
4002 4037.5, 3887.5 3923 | 1.26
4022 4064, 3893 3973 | 1.33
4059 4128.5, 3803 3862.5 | 1.33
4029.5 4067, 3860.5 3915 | 1.34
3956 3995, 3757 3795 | 1.18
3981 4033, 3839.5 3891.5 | 1.27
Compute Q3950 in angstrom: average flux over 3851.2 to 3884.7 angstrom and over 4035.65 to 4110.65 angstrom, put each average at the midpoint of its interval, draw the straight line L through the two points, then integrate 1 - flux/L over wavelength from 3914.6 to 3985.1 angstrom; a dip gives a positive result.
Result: 7.8 angstrom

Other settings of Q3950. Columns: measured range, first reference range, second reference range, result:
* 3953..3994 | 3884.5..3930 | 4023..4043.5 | 4.6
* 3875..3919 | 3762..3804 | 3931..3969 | -2.6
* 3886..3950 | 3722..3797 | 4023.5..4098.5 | 5.5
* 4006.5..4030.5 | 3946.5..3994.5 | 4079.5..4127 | -4.1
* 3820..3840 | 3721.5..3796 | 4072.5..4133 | 4.4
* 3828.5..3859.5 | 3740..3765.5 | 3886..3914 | 1.8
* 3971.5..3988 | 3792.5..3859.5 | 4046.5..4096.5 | 1.3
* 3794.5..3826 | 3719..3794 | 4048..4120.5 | 1.1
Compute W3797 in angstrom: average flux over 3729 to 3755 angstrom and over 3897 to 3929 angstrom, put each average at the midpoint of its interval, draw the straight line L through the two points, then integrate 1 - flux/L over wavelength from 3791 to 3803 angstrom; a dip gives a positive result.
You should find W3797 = 1.2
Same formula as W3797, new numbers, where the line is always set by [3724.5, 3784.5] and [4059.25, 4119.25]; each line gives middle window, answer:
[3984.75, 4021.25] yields -4.55 angstrom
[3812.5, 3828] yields 0.44 angstrom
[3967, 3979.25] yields 2.93 angstrom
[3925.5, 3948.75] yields 2.21 angstrom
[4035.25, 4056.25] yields -3.40 angstrom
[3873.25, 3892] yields 1.71 angstrom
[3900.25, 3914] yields -0.35 angstrom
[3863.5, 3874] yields -0.91 angstrom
